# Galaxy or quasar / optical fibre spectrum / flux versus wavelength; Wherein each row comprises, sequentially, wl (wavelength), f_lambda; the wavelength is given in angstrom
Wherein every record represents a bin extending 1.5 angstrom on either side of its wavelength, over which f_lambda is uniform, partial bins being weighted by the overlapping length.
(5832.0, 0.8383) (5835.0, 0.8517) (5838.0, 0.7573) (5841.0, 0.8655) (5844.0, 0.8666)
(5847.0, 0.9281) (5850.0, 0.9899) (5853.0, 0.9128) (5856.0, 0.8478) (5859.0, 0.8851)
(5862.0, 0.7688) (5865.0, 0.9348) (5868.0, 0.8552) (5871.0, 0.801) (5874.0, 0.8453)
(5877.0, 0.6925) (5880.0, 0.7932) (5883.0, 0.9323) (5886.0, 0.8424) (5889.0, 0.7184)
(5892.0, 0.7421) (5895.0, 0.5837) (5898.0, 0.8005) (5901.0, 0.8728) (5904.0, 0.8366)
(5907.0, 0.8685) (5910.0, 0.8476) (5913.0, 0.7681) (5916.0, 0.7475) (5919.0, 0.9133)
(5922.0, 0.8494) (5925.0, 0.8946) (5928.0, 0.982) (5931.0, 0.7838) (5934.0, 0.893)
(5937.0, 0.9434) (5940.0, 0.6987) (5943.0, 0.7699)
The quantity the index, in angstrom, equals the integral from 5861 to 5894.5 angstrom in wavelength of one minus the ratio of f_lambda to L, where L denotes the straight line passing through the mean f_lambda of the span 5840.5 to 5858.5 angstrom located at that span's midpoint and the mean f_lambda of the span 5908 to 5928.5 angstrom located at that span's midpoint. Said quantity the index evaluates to 2.9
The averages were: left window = 0.903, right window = 0.852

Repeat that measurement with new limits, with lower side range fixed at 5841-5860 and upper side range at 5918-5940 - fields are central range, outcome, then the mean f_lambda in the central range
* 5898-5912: 0.6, 0.847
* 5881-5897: 2.3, 0.766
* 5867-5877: 0.9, 0.812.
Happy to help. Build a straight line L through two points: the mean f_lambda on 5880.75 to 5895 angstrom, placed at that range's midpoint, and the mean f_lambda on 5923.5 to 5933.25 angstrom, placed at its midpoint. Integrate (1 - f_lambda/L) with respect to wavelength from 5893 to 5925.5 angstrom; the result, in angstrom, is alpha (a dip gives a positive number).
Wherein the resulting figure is 1.0 angstrom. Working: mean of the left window 0.784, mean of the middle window 0.813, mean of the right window 0.887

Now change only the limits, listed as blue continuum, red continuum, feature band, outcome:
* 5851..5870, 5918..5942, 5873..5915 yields 3.53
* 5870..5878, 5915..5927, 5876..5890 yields -0.06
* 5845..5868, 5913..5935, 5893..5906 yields 1.42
